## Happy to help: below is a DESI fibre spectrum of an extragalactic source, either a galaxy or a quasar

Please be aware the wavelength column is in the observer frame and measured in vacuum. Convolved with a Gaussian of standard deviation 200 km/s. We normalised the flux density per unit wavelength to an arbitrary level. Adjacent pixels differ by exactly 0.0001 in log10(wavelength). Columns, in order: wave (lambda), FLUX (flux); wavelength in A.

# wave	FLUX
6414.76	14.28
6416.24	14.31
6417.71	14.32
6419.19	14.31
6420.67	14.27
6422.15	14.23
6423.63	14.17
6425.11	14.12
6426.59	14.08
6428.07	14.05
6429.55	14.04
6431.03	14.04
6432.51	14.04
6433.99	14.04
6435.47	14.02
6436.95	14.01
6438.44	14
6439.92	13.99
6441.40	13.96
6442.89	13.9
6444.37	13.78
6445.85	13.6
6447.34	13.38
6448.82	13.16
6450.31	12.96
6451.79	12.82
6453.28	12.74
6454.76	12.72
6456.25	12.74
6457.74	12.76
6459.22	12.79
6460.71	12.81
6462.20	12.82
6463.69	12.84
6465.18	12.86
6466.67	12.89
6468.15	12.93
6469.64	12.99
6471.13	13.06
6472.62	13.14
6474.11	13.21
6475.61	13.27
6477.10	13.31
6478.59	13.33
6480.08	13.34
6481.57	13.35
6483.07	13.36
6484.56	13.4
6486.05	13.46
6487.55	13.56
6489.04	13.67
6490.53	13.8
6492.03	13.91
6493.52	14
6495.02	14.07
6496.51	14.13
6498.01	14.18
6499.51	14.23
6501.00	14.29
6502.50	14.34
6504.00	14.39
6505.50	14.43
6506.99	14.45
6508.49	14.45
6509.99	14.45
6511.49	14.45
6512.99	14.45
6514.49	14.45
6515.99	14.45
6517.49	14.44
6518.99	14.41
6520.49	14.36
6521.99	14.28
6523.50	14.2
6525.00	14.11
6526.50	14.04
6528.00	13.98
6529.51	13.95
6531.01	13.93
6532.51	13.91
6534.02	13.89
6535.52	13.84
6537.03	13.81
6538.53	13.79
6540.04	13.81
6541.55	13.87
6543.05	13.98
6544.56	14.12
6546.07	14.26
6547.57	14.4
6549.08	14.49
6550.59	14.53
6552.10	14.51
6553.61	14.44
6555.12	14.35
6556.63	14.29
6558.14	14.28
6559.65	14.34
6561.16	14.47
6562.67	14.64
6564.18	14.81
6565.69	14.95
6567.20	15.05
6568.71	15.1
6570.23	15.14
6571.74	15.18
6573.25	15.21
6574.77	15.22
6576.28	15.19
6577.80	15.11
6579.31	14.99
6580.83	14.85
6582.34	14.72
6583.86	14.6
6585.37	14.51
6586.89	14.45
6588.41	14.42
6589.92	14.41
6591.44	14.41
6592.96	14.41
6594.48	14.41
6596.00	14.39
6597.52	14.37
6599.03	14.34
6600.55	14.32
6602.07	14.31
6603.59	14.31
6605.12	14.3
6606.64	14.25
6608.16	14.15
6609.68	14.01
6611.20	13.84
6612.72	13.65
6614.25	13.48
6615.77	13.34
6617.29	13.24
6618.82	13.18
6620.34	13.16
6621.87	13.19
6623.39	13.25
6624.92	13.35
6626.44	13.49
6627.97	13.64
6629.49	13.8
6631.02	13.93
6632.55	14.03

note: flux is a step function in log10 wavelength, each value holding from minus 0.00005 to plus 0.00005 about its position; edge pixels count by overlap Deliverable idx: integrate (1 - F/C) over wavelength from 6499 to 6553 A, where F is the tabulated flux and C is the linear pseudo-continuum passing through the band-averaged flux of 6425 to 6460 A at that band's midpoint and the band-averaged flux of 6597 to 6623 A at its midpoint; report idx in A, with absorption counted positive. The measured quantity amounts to -2.0 A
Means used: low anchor 13.6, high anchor 13.8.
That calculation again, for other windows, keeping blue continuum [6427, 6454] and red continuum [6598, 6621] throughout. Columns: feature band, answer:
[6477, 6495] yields 0.2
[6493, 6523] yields -1.2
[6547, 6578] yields -2.1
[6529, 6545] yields -0.1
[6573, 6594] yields -1.3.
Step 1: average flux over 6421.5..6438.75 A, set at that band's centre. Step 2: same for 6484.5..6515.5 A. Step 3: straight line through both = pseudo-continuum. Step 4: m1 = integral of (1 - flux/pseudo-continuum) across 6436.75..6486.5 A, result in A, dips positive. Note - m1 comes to 3.1 A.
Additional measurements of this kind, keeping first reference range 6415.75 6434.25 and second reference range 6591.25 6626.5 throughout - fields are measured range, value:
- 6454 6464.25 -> 1.0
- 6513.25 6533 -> -0.3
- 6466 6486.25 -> 1.3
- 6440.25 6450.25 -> 0.4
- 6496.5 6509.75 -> -0.3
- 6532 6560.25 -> -0.4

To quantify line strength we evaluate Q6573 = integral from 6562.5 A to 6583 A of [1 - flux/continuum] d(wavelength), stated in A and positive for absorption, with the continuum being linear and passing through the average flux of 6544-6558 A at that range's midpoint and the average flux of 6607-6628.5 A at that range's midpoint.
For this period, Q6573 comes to -1.4 A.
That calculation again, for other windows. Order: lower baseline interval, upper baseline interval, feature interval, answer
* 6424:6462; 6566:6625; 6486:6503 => -0.2 A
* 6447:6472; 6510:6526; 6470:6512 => -0.4 A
